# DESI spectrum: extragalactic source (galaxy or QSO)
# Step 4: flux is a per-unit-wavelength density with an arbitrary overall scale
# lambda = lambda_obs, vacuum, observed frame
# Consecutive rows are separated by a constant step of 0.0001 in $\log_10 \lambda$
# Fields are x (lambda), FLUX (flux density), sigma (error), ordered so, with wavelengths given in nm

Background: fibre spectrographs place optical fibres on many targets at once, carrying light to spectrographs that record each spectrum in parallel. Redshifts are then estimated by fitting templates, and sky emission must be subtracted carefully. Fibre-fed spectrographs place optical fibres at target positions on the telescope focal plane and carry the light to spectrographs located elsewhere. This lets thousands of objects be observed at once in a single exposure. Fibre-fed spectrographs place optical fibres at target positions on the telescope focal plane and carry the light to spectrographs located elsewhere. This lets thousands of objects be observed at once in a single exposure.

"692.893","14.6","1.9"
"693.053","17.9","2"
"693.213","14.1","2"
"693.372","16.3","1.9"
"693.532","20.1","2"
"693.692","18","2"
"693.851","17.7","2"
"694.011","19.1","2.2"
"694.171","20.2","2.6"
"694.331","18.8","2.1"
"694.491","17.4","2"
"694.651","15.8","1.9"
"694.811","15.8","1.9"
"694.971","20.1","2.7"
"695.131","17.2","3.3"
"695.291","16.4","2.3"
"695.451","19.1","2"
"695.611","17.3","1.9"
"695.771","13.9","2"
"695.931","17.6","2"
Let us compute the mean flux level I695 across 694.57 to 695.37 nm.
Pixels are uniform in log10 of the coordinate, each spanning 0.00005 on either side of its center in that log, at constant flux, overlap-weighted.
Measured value 17.1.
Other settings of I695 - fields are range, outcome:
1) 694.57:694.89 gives 15.8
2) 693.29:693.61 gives 18.2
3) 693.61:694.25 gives 18.8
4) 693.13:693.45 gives 15.2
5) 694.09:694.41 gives 19.5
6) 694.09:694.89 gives 17.6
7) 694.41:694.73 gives 16.6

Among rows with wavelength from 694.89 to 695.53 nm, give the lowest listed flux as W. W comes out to 16.4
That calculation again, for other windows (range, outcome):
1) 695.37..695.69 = 17.3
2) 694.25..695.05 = 15.8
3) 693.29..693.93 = 16.3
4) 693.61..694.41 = 17.7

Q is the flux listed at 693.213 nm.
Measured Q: 14.1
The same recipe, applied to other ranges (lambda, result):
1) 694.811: 15.8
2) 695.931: 17.6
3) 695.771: 13.9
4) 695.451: 19.1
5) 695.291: 16.4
